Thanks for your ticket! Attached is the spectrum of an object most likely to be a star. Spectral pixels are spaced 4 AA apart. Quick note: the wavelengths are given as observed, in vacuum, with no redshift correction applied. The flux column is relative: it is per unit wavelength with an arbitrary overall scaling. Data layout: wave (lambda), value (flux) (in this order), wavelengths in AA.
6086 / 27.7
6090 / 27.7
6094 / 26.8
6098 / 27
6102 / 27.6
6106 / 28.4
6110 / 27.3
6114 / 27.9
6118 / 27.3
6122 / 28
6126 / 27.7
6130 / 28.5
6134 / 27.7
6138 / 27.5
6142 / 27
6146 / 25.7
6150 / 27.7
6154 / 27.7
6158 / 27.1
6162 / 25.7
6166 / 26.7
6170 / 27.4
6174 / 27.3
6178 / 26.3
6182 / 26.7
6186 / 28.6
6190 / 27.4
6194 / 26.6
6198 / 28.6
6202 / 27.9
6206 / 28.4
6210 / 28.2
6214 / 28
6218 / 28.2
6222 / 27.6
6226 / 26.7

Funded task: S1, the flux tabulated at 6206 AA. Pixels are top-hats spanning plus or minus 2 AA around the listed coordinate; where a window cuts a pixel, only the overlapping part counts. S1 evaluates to 28.4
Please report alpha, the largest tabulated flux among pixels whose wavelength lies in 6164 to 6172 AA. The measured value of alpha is 27.4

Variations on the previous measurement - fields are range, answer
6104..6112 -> 28.4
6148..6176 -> 27.7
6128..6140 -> 28.5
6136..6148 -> 27.5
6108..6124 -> 28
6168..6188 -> 28.6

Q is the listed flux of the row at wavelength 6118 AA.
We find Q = 27.3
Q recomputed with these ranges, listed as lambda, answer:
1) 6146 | 25.7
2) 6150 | 27.7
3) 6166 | 26.7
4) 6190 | 27.4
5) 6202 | 27.9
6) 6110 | 27.3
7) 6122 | 28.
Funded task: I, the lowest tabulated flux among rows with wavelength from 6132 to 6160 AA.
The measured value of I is 25.7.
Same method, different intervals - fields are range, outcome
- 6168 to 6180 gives 26.3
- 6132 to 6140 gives 27.5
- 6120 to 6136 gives 27.7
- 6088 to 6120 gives 26.8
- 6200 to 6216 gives 27.9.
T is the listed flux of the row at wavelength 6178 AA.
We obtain 26.3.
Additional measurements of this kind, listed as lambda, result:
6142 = 27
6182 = 26.7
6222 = 27.6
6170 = 27.4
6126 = 27.7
